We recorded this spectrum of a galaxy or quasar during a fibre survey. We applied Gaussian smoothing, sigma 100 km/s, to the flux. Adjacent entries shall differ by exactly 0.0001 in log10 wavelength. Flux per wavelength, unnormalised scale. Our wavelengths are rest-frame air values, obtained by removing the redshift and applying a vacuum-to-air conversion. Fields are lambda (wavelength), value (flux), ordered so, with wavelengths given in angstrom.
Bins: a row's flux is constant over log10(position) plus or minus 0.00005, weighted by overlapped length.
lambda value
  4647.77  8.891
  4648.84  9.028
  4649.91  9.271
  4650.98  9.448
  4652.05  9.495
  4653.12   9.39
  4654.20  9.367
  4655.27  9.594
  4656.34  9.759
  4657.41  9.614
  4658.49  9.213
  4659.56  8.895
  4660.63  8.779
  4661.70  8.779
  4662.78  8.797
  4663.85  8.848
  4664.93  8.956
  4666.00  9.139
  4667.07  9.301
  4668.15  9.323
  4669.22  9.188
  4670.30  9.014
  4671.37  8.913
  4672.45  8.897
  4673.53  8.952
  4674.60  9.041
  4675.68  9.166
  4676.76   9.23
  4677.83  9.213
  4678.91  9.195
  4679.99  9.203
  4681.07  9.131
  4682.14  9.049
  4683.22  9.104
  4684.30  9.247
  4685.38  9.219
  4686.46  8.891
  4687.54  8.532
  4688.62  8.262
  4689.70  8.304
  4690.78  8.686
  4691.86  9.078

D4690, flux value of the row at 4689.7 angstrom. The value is 8.304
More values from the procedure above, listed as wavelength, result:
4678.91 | 9.195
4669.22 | 9.188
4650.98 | 9.448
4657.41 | 9.614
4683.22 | 9.104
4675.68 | 9.166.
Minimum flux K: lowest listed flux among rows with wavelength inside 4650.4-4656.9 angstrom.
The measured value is 9.367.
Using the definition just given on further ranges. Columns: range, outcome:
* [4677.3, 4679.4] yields 9.195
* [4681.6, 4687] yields 8.891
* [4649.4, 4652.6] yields 9.271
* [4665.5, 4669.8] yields 9.139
